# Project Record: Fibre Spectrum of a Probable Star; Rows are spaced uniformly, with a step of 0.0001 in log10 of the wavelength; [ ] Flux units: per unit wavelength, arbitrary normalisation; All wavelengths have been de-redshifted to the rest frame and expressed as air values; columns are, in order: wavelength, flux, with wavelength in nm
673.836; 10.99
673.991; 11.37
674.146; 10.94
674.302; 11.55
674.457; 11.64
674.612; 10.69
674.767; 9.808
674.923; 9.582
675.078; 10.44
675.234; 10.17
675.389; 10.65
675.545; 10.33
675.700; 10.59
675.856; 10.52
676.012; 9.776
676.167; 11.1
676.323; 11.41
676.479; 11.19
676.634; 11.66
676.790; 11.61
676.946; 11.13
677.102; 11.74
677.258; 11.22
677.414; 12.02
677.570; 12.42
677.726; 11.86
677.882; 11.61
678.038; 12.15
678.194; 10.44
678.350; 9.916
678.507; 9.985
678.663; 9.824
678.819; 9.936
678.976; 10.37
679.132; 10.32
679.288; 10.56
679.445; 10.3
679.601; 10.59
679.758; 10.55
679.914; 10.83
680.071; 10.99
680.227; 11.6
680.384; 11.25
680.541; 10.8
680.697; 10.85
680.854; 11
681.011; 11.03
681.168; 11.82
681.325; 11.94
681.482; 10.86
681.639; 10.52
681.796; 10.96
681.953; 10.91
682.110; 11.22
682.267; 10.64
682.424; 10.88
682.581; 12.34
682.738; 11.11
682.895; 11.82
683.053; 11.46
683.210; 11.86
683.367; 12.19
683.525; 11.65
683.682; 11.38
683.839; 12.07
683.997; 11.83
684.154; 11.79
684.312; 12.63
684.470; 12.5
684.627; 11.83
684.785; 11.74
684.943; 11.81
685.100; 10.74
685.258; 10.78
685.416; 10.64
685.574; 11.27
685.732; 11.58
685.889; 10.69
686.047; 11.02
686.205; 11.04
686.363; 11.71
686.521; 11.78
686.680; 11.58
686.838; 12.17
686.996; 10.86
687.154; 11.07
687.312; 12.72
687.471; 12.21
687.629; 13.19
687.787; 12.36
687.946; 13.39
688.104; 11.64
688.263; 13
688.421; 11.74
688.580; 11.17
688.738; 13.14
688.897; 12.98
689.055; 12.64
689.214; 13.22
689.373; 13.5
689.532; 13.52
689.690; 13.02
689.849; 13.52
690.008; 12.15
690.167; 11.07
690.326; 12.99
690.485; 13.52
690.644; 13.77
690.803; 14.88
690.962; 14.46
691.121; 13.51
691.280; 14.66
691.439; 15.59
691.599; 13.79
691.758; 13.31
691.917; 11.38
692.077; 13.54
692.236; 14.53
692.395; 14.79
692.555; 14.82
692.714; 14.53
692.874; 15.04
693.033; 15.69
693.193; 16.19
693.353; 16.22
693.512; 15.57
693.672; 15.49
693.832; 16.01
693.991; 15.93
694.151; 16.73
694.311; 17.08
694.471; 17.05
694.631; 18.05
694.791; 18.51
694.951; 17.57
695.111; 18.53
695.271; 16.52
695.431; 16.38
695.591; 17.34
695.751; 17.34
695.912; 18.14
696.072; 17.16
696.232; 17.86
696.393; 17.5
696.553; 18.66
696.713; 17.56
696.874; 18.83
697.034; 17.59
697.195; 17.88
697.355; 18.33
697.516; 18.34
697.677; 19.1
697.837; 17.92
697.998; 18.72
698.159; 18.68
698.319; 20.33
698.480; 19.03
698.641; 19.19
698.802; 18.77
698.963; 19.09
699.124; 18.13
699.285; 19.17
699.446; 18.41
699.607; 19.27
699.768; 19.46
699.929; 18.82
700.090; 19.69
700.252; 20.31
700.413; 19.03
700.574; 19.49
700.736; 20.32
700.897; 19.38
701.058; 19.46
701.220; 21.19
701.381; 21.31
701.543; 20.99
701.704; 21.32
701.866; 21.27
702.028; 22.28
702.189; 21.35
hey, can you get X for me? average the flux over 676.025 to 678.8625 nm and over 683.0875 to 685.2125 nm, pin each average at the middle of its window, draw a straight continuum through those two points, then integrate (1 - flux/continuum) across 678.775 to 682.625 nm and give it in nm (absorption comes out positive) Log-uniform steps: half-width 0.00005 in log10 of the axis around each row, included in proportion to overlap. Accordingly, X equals 0.19 nm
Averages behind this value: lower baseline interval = 11.2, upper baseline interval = 11.8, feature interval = 10.9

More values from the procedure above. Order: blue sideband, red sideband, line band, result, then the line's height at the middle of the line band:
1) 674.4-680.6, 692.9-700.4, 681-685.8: 0.560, 13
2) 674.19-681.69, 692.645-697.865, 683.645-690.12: 0.958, 14.1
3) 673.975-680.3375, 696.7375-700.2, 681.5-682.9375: 0.183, 12.7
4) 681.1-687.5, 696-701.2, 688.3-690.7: 0.232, 14.2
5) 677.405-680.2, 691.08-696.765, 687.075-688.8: 0.206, 14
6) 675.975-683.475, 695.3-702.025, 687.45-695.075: 0.801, 15.9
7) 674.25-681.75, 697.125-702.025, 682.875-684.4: 0.146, 13.1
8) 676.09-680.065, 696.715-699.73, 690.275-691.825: 0.182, 15.9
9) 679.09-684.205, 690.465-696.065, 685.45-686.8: 0.166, 12.9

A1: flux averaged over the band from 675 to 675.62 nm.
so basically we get 10.4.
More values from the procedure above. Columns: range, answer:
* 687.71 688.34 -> 12.6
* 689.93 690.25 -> 11.6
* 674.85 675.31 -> 10.1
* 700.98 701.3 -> 20.3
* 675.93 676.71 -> 11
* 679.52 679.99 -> 10.7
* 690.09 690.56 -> 12.5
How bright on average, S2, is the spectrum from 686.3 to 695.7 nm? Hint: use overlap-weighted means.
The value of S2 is 14.1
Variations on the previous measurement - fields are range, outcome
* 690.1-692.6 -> 13.8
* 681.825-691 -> 12.1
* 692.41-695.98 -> 16.5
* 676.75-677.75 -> 11.7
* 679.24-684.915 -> 11.3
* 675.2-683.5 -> 11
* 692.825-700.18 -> 17.8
